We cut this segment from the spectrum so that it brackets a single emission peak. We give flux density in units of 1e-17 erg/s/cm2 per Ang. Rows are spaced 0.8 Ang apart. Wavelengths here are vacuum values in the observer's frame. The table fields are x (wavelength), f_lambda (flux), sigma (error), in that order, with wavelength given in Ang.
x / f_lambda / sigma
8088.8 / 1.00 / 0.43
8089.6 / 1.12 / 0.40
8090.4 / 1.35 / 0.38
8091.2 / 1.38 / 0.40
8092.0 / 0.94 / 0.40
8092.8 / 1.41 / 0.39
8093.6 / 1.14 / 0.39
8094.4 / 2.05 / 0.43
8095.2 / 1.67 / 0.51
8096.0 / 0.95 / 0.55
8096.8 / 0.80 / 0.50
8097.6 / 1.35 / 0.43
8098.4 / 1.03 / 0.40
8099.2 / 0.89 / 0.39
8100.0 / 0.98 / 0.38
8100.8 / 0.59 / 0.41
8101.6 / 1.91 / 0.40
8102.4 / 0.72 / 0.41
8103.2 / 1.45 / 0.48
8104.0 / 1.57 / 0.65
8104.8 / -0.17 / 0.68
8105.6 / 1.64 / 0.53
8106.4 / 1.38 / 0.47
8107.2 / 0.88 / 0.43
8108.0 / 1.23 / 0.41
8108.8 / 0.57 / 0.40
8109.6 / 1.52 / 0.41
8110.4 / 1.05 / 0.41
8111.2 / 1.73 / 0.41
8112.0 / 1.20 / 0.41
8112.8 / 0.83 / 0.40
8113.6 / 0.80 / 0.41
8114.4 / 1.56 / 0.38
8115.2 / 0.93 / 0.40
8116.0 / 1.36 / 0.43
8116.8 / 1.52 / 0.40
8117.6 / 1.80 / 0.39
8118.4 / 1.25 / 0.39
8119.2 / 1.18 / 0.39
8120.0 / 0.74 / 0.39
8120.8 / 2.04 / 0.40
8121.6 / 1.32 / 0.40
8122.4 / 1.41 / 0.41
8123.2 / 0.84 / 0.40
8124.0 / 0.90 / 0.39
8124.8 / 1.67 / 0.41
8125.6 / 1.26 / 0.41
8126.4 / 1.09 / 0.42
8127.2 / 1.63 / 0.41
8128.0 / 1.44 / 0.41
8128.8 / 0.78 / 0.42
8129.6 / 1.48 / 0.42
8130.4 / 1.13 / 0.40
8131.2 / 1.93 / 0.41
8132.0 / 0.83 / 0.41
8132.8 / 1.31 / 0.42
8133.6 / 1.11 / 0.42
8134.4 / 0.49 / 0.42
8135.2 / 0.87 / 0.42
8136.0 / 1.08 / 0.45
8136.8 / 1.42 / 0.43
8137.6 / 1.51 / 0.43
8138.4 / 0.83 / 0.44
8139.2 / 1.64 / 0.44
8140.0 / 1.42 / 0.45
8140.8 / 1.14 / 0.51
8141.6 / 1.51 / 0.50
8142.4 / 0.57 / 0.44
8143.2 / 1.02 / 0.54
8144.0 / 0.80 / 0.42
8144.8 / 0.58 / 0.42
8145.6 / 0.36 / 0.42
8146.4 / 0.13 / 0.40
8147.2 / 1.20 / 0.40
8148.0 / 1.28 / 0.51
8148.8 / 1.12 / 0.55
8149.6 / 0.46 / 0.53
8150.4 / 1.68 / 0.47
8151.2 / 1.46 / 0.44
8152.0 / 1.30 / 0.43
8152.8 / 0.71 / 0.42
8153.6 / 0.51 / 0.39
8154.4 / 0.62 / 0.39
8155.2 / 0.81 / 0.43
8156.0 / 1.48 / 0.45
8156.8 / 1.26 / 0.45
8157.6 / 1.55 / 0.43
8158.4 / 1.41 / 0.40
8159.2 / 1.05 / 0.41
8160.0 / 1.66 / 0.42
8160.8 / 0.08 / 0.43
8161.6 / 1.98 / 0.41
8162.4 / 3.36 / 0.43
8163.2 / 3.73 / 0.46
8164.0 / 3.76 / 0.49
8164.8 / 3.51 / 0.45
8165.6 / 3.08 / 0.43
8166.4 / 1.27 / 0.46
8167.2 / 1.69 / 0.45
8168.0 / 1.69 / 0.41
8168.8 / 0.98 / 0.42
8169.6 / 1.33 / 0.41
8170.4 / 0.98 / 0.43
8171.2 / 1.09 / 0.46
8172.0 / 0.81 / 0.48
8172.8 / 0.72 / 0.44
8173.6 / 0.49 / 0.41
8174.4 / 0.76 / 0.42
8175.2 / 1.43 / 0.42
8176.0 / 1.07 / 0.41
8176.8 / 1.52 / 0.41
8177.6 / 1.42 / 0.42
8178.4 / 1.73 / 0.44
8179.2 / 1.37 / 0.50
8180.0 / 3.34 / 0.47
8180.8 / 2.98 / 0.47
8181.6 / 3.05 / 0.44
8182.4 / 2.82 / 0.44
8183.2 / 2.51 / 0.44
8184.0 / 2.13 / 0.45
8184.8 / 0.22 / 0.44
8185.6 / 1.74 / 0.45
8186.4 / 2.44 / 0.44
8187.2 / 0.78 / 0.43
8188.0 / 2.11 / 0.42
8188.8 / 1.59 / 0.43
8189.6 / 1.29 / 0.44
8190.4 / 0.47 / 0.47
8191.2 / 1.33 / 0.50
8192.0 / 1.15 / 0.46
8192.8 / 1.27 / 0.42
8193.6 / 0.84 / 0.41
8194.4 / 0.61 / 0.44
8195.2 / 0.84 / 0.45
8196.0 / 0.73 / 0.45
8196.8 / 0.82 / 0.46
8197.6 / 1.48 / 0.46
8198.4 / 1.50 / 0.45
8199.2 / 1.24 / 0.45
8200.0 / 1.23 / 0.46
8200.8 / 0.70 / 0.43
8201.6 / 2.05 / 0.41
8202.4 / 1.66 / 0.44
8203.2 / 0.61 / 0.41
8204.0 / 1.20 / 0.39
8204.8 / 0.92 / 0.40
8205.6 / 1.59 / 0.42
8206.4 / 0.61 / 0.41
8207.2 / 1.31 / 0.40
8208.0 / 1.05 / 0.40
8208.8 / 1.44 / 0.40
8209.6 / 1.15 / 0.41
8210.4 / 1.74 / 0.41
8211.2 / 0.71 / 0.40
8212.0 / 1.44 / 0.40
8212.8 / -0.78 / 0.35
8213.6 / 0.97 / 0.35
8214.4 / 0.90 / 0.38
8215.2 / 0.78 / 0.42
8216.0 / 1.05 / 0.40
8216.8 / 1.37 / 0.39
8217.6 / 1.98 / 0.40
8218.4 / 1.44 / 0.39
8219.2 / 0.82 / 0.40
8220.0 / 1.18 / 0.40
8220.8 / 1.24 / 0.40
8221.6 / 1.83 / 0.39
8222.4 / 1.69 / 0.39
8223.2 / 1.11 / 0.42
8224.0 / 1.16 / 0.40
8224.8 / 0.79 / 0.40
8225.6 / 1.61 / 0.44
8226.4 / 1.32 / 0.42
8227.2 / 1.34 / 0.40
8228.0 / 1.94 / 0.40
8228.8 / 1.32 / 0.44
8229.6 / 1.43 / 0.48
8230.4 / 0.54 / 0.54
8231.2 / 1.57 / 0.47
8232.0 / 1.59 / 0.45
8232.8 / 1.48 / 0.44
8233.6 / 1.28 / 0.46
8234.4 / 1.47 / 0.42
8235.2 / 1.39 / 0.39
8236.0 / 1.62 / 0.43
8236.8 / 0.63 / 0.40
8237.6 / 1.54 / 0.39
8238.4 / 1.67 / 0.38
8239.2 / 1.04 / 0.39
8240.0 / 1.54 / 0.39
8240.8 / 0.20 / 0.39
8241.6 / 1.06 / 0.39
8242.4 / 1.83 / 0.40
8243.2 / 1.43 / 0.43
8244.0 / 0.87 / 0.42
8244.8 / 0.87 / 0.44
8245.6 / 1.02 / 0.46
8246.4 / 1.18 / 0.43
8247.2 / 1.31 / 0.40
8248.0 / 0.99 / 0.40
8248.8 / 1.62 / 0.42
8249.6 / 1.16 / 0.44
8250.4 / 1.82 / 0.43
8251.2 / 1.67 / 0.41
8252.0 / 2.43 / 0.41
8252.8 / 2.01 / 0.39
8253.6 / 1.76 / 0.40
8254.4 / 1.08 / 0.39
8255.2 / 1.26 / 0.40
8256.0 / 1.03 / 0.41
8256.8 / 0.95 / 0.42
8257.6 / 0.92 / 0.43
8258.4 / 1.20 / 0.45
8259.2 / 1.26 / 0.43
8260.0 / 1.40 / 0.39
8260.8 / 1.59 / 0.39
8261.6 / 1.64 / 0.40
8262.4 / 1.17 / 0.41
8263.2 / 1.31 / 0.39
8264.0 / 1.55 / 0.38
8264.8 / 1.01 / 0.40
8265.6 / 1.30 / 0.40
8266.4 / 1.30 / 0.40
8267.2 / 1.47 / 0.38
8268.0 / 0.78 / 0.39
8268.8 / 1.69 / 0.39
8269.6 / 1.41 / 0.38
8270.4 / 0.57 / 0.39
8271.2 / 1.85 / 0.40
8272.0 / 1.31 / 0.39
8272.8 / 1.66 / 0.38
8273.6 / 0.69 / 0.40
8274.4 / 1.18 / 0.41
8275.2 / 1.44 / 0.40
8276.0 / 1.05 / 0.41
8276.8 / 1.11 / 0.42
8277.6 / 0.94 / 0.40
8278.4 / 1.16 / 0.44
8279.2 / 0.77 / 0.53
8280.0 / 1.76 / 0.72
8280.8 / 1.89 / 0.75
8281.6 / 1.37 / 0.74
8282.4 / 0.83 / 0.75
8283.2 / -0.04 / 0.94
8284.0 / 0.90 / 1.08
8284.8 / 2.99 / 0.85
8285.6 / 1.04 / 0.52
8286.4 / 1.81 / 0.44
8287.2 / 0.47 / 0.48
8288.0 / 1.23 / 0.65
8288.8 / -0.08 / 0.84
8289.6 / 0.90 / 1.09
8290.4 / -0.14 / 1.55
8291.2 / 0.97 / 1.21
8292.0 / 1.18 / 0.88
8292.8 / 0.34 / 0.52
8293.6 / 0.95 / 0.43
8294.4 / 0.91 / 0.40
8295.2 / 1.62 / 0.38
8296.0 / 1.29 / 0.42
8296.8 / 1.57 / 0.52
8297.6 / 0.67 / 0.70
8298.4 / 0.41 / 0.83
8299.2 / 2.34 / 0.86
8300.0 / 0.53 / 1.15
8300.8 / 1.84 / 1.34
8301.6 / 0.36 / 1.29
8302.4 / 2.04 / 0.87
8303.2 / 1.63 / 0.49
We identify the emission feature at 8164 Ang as [S II] 6716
